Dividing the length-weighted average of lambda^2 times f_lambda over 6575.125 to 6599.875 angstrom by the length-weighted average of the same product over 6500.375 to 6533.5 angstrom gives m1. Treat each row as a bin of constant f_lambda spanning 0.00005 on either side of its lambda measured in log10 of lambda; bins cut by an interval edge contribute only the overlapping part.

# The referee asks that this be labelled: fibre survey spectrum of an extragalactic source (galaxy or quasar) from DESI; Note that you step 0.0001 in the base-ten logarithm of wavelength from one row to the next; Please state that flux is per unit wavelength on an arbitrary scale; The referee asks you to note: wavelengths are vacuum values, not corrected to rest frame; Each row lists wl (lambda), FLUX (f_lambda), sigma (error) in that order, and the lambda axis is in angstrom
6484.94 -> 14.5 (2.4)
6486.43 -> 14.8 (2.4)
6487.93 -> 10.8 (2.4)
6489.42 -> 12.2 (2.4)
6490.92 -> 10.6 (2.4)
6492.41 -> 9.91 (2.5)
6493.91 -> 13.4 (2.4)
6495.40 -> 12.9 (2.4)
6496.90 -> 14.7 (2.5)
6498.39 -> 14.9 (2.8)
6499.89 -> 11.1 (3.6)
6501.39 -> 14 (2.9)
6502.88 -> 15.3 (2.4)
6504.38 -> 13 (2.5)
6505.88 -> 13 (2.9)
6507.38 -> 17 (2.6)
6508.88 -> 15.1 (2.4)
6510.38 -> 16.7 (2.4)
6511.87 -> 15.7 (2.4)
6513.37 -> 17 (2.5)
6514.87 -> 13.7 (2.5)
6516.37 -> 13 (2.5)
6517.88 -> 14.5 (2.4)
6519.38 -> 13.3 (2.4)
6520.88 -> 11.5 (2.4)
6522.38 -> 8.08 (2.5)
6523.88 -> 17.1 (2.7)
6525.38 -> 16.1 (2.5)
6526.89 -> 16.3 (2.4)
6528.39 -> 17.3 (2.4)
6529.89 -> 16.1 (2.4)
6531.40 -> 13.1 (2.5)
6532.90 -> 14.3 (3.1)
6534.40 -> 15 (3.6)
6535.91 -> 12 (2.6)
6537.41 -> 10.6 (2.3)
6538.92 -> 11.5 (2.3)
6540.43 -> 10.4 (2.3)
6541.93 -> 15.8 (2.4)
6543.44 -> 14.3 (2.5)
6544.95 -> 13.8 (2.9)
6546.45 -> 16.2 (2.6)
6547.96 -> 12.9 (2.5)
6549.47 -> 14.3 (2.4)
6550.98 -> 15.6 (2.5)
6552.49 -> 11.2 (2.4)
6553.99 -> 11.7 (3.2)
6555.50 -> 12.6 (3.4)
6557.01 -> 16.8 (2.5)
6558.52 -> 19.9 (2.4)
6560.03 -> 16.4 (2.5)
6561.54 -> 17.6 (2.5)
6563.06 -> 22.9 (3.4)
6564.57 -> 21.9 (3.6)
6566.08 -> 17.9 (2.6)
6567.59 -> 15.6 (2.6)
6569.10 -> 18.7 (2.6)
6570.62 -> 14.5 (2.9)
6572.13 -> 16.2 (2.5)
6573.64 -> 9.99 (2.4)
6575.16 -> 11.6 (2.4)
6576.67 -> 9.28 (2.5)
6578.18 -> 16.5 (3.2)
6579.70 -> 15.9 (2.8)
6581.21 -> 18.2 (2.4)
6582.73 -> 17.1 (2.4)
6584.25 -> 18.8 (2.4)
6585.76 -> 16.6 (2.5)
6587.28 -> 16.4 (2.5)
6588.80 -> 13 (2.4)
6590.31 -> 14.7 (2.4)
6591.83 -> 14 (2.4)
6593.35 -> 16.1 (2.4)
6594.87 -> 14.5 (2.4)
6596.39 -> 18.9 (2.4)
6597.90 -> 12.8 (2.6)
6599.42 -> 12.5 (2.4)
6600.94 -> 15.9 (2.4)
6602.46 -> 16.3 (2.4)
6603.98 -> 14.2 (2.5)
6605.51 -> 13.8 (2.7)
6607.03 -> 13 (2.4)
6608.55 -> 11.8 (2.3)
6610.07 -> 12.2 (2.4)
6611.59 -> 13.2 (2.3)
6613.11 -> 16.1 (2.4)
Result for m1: 1.1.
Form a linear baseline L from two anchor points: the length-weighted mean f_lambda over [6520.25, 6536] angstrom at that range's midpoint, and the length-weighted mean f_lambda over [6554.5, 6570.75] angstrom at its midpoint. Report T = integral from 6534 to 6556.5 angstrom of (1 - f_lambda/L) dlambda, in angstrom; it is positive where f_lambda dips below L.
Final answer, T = 4.0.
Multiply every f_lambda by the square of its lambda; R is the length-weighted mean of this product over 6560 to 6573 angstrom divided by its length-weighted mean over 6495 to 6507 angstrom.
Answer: 1.34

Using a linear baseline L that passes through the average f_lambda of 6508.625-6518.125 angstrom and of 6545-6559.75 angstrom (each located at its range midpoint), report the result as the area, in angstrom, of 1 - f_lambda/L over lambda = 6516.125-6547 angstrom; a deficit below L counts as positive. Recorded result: 2.2 angstrom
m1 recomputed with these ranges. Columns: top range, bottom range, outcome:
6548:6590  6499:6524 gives 1.15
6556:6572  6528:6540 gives 1.35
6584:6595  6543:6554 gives 1.12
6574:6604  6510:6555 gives 1.10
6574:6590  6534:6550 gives 1.16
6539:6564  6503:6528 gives 1.05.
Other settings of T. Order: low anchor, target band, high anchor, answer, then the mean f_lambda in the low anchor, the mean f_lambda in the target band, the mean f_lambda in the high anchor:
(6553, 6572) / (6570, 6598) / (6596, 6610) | 0.7 angstrom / 17.1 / 15.1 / 14.1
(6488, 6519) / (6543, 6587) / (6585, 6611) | -4.4 angstrom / 13.8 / 15.7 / 14.5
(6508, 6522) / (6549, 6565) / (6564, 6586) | -1.0 angstrom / 14.4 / 16.4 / 15.9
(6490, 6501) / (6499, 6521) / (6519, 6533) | -1.6 angstrom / 12.5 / 14.3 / 14.4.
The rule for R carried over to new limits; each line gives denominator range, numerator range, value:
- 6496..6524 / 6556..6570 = 1.33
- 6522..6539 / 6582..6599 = 1.12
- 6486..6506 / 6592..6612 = 1.14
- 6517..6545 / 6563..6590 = 1.18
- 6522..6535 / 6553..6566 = 1.17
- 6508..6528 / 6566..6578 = 0.99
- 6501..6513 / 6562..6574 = 1.18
